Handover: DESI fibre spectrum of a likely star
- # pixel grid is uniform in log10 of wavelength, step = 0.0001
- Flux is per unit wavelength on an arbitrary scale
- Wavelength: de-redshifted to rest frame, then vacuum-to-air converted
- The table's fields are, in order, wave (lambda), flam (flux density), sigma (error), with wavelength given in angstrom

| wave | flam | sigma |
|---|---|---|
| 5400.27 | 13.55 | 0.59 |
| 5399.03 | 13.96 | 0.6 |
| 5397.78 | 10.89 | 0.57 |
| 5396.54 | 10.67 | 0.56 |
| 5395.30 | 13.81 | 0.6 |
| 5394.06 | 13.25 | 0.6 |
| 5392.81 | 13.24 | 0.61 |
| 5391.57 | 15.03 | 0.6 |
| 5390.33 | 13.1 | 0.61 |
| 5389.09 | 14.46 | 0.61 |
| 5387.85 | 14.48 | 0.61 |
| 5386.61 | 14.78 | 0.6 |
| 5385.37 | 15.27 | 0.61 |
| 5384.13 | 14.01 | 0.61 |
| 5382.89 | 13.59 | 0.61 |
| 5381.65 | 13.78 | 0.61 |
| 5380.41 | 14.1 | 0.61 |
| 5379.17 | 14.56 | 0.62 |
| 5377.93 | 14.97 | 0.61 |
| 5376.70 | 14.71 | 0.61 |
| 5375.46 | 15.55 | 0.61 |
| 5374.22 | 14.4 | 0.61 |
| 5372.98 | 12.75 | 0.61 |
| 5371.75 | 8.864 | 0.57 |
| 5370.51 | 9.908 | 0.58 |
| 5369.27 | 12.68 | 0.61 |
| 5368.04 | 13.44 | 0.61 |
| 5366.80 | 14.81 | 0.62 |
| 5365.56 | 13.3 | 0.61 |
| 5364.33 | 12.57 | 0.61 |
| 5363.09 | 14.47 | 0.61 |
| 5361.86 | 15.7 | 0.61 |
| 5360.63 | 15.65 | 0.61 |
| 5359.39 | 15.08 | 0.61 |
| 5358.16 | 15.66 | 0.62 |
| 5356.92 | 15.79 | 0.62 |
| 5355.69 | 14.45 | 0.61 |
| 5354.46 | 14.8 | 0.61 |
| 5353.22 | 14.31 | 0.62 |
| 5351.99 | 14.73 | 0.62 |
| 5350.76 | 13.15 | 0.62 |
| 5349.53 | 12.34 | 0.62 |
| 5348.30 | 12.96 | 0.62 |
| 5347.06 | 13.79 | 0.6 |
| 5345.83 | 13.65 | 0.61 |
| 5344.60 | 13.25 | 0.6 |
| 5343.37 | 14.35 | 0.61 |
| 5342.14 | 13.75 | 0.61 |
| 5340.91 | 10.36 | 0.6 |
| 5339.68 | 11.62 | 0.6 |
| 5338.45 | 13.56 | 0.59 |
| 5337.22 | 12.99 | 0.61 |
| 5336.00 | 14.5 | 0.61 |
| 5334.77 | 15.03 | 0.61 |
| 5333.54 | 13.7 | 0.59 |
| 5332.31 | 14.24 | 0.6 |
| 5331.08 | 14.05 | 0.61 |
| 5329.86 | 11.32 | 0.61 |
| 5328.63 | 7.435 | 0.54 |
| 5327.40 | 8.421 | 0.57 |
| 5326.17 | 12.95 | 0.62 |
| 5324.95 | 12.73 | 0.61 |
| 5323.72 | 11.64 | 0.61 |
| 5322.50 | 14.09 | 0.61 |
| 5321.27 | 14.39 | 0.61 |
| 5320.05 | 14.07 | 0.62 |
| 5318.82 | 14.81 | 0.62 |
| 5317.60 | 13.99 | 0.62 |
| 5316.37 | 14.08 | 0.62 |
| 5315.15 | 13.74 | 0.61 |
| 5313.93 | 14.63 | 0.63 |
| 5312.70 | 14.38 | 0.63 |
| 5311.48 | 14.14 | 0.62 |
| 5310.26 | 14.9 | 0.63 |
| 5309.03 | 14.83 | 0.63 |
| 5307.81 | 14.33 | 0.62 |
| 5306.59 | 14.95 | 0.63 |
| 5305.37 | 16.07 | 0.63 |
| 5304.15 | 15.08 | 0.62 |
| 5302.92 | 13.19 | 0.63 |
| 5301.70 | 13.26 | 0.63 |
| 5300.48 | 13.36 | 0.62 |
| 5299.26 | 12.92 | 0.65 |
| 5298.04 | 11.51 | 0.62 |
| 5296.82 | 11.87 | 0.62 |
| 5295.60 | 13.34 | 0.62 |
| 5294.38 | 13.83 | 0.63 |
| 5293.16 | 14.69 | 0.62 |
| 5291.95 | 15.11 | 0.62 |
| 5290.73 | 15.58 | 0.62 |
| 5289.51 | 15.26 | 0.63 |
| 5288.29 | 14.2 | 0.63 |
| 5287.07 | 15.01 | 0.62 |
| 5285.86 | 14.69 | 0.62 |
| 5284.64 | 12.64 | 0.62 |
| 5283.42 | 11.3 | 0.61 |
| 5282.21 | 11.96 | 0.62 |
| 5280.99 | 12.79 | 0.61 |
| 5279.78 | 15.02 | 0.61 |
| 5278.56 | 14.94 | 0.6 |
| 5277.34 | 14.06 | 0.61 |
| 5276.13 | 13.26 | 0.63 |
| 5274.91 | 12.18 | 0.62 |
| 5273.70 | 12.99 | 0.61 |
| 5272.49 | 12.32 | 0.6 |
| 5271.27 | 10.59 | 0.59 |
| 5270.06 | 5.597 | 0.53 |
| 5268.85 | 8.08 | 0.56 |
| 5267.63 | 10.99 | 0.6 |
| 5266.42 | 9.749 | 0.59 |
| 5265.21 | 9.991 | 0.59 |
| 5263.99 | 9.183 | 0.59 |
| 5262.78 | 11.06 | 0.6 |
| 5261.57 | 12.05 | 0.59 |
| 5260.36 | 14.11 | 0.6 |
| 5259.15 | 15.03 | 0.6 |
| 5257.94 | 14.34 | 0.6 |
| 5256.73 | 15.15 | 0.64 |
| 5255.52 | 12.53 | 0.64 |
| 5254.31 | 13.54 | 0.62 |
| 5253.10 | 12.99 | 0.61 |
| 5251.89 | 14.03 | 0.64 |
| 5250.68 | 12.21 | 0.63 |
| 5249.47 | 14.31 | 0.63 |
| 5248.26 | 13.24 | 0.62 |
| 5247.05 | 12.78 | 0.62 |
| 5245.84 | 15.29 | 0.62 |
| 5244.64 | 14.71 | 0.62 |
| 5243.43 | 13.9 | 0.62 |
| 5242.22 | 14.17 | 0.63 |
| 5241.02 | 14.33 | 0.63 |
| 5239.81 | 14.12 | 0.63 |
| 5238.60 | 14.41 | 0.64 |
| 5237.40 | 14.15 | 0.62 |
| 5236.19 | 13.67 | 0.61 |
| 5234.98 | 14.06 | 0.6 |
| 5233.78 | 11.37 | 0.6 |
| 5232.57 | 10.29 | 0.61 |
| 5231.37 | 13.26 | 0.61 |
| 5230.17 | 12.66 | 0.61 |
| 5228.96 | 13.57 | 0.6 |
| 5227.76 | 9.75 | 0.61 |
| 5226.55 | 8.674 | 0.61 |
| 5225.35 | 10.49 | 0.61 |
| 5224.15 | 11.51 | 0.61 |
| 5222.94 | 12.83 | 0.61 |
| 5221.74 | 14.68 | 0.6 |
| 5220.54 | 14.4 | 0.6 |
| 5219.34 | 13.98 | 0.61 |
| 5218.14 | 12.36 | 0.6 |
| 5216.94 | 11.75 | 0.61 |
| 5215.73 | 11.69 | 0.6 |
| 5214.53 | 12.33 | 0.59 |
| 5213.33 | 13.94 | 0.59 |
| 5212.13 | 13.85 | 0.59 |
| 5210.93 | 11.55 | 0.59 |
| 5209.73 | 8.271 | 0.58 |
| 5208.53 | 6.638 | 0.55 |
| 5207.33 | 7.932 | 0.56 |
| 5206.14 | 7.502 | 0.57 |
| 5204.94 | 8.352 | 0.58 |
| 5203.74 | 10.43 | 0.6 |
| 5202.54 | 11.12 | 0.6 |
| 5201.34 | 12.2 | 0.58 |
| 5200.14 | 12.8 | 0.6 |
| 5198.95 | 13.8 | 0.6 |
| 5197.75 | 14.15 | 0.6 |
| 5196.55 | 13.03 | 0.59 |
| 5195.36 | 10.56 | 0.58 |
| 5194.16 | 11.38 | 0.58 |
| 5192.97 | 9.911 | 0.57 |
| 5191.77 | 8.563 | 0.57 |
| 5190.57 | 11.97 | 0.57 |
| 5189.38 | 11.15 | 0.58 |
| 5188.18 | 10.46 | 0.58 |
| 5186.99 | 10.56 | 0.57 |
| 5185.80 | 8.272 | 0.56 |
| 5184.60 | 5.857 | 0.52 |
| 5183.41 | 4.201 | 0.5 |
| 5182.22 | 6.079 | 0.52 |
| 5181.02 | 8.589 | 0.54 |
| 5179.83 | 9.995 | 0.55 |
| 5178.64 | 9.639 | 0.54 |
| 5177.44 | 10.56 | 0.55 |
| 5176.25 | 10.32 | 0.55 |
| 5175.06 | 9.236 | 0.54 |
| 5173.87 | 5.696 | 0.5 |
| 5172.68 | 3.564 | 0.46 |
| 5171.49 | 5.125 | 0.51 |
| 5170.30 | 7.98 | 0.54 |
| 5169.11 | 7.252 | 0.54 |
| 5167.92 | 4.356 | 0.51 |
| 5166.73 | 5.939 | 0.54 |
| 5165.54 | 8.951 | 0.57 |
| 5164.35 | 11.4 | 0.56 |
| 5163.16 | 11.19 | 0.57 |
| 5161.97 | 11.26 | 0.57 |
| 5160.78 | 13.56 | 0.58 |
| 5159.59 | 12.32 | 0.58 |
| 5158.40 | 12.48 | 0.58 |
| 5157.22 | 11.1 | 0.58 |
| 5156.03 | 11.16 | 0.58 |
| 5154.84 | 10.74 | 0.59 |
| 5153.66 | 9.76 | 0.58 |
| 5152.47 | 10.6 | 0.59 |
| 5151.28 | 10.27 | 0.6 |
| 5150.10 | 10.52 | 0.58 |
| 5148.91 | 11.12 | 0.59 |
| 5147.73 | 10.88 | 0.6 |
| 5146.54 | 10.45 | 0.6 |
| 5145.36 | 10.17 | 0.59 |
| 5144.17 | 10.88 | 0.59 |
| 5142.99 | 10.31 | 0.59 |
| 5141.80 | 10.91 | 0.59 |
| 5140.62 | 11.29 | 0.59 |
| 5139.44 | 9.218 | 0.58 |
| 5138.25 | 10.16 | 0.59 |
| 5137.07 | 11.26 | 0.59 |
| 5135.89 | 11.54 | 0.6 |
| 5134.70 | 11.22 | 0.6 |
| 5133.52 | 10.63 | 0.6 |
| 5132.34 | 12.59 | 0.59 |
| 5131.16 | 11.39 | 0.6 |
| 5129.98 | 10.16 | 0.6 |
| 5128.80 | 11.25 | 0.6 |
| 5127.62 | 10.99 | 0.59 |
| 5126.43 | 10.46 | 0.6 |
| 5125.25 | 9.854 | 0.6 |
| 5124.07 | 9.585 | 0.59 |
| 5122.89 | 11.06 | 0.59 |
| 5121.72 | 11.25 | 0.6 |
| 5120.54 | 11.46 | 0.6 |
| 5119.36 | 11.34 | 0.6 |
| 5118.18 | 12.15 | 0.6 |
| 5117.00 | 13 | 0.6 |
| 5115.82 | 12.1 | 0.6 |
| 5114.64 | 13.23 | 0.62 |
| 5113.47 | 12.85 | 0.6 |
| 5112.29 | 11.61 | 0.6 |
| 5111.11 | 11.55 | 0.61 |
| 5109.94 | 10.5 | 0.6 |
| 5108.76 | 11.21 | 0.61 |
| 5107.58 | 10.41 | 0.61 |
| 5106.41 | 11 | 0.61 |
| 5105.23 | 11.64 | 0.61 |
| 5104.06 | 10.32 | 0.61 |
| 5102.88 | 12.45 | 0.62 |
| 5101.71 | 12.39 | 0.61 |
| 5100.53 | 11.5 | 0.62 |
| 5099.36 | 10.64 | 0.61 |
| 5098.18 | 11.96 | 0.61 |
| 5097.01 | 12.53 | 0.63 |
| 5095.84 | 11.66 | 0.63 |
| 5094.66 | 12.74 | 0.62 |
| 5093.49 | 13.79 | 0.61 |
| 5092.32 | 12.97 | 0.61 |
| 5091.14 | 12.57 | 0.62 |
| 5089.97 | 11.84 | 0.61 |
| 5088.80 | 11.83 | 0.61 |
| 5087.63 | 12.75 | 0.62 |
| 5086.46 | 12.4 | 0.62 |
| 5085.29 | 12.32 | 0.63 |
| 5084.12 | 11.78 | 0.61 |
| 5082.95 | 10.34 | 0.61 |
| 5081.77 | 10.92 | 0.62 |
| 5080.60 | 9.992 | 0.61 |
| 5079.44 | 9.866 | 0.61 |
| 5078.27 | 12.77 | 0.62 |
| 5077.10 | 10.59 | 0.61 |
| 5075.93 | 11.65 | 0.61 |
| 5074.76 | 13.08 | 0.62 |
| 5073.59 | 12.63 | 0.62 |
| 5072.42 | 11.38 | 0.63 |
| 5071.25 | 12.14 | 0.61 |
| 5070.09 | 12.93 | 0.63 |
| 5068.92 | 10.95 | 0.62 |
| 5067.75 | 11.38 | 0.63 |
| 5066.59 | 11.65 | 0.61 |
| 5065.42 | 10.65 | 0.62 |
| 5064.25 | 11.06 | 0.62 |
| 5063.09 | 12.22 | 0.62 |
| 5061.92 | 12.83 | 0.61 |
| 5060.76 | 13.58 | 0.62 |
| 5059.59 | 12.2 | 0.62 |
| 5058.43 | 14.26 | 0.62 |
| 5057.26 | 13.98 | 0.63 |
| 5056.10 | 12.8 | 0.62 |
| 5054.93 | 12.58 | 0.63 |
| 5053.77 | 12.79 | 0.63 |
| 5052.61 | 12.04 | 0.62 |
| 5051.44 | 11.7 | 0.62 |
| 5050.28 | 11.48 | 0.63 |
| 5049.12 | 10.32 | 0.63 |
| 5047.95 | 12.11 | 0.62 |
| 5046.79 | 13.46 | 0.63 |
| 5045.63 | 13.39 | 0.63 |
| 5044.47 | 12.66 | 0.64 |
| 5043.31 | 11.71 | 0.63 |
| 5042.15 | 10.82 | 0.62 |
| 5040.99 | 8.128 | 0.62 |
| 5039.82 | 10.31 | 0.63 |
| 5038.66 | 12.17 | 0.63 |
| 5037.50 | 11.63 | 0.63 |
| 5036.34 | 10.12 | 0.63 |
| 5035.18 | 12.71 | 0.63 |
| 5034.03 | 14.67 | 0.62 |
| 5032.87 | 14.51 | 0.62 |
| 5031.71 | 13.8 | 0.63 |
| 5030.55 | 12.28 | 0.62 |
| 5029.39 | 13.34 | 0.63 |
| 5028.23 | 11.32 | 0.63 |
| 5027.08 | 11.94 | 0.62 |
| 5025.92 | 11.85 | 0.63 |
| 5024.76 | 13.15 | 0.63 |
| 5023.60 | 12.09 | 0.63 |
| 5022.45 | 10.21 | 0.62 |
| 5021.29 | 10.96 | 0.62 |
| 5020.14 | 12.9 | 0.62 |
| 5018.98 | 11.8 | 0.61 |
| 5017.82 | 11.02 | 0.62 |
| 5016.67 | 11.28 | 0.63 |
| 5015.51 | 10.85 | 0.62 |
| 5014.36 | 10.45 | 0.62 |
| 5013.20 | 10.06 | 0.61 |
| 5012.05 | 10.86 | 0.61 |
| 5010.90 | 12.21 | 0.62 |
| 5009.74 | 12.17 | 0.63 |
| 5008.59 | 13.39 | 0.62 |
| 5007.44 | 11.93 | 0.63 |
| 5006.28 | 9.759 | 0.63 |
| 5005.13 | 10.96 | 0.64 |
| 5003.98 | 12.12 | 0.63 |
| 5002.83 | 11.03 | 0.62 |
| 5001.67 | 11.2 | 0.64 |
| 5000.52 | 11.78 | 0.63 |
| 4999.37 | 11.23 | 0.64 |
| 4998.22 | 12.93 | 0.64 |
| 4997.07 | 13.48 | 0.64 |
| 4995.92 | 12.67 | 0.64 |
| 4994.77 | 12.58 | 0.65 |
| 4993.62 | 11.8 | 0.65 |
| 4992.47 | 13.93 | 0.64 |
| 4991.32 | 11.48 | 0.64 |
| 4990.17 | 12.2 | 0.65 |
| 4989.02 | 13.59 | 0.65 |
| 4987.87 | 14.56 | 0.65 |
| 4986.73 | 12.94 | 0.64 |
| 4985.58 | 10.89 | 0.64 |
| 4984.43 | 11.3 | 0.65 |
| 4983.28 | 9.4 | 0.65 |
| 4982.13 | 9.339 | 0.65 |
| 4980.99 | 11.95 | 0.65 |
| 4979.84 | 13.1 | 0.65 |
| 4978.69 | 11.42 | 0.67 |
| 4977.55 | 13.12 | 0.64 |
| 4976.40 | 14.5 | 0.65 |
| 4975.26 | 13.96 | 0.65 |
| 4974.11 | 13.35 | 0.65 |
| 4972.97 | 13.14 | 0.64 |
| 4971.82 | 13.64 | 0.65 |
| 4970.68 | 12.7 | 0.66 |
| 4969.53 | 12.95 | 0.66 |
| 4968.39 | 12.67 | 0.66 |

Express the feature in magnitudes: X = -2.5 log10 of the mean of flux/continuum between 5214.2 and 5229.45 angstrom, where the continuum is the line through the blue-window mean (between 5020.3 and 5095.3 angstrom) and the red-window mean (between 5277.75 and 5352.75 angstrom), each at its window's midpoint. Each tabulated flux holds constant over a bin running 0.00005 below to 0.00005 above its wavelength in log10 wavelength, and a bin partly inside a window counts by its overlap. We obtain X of 0.074 mag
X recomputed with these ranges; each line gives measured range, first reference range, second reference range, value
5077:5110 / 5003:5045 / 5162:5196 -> -0.14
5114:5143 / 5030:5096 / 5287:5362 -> 0.12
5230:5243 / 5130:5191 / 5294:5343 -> -0.16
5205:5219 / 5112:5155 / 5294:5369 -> 0.13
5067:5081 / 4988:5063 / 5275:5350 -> 0.06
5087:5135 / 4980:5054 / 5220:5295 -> 0.06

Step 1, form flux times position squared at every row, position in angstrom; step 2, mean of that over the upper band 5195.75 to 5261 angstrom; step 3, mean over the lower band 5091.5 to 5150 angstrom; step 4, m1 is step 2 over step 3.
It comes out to 1.16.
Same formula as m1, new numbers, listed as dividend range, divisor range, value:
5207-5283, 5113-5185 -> 1.28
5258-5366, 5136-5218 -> 1.40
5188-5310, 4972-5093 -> 1.14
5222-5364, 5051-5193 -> 1.30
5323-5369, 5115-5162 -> 1.31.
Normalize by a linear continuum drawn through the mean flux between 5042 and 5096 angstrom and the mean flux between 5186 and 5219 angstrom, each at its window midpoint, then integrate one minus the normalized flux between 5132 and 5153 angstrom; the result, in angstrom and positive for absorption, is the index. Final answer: 1.37 angstrom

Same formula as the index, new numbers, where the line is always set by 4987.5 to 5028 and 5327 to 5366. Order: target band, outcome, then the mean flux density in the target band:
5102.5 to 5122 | 1.1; 11.6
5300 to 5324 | -1.6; 14.2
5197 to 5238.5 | 3.5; 11.8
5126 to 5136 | 1.1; 11.1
